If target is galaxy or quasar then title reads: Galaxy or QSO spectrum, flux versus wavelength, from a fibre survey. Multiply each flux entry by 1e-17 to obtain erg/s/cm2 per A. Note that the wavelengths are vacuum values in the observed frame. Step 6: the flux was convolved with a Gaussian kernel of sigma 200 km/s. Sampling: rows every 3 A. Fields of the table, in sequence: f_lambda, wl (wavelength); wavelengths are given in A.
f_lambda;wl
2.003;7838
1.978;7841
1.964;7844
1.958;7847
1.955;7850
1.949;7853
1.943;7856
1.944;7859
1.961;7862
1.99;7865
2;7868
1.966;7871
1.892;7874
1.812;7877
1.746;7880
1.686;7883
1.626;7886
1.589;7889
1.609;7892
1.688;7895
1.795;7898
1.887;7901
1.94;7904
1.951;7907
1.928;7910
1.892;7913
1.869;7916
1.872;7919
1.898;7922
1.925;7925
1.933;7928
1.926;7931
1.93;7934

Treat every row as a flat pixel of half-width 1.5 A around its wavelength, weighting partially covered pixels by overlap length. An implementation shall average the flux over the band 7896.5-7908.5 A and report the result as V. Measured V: 1.89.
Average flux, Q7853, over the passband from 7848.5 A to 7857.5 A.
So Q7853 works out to 1.95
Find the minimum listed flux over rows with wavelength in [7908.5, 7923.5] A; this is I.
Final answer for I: 1.869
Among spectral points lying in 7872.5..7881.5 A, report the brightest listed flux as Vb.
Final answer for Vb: 1.892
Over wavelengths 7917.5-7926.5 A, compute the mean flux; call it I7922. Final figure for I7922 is 1.9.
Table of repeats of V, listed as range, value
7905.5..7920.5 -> 1.9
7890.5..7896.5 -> 1.65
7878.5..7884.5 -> 1.72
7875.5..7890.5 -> 1.69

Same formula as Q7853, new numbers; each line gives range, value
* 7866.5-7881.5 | 1.88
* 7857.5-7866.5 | 1.96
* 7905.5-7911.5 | 1.94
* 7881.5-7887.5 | 1.66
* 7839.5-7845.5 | 1.97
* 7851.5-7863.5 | 1.95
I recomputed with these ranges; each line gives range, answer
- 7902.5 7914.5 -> 1.892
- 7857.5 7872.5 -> 1.944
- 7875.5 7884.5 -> 1.686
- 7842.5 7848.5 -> 1.958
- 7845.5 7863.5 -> 1.943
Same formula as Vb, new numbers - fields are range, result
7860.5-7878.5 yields 2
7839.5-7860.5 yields 1.978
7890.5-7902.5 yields 1.887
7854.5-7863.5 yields 1.961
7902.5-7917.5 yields 1.951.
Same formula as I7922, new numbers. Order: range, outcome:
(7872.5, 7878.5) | 1.85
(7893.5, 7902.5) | 1.79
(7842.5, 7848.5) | 1.96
